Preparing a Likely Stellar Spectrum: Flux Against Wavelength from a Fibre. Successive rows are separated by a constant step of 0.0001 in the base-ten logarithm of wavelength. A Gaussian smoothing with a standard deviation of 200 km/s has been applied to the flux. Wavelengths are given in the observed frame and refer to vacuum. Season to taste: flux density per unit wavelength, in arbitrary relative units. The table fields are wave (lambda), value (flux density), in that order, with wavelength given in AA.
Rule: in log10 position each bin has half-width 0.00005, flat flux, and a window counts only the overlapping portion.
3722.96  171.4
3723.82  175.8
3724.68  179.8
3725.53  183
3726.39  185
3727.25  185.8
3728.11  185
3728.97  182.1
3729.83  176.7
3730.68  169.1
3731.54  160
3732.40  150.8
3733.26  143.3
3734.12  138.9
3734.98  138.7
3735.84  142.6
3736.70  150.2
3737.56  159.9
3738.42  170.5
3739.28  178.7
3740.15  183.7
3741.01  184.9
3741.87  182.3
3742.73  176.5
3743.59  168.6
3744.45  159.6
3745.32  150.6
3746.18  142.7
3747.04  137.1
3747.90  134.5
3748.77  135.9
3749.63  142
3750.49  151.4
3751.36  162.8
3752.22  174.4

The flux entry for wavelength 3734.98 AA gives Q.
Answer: 138.7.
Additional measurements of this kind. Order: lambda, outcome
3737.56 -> 159.9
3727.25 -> 185.8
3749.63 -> 142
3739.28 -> 178.7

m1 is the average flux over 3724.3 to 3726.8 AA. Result 183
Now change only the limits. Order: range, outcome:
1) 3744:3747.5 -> 148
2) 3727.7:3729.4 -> 183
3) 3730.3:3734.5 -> 152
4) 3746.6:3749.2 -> 136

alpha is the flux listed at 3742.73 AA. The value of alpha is 176.5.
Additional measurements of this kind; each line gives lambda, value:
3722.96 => 171.4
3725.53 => 183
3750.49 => 151.4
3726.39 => 185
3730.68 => 169.1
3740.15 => 183.7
